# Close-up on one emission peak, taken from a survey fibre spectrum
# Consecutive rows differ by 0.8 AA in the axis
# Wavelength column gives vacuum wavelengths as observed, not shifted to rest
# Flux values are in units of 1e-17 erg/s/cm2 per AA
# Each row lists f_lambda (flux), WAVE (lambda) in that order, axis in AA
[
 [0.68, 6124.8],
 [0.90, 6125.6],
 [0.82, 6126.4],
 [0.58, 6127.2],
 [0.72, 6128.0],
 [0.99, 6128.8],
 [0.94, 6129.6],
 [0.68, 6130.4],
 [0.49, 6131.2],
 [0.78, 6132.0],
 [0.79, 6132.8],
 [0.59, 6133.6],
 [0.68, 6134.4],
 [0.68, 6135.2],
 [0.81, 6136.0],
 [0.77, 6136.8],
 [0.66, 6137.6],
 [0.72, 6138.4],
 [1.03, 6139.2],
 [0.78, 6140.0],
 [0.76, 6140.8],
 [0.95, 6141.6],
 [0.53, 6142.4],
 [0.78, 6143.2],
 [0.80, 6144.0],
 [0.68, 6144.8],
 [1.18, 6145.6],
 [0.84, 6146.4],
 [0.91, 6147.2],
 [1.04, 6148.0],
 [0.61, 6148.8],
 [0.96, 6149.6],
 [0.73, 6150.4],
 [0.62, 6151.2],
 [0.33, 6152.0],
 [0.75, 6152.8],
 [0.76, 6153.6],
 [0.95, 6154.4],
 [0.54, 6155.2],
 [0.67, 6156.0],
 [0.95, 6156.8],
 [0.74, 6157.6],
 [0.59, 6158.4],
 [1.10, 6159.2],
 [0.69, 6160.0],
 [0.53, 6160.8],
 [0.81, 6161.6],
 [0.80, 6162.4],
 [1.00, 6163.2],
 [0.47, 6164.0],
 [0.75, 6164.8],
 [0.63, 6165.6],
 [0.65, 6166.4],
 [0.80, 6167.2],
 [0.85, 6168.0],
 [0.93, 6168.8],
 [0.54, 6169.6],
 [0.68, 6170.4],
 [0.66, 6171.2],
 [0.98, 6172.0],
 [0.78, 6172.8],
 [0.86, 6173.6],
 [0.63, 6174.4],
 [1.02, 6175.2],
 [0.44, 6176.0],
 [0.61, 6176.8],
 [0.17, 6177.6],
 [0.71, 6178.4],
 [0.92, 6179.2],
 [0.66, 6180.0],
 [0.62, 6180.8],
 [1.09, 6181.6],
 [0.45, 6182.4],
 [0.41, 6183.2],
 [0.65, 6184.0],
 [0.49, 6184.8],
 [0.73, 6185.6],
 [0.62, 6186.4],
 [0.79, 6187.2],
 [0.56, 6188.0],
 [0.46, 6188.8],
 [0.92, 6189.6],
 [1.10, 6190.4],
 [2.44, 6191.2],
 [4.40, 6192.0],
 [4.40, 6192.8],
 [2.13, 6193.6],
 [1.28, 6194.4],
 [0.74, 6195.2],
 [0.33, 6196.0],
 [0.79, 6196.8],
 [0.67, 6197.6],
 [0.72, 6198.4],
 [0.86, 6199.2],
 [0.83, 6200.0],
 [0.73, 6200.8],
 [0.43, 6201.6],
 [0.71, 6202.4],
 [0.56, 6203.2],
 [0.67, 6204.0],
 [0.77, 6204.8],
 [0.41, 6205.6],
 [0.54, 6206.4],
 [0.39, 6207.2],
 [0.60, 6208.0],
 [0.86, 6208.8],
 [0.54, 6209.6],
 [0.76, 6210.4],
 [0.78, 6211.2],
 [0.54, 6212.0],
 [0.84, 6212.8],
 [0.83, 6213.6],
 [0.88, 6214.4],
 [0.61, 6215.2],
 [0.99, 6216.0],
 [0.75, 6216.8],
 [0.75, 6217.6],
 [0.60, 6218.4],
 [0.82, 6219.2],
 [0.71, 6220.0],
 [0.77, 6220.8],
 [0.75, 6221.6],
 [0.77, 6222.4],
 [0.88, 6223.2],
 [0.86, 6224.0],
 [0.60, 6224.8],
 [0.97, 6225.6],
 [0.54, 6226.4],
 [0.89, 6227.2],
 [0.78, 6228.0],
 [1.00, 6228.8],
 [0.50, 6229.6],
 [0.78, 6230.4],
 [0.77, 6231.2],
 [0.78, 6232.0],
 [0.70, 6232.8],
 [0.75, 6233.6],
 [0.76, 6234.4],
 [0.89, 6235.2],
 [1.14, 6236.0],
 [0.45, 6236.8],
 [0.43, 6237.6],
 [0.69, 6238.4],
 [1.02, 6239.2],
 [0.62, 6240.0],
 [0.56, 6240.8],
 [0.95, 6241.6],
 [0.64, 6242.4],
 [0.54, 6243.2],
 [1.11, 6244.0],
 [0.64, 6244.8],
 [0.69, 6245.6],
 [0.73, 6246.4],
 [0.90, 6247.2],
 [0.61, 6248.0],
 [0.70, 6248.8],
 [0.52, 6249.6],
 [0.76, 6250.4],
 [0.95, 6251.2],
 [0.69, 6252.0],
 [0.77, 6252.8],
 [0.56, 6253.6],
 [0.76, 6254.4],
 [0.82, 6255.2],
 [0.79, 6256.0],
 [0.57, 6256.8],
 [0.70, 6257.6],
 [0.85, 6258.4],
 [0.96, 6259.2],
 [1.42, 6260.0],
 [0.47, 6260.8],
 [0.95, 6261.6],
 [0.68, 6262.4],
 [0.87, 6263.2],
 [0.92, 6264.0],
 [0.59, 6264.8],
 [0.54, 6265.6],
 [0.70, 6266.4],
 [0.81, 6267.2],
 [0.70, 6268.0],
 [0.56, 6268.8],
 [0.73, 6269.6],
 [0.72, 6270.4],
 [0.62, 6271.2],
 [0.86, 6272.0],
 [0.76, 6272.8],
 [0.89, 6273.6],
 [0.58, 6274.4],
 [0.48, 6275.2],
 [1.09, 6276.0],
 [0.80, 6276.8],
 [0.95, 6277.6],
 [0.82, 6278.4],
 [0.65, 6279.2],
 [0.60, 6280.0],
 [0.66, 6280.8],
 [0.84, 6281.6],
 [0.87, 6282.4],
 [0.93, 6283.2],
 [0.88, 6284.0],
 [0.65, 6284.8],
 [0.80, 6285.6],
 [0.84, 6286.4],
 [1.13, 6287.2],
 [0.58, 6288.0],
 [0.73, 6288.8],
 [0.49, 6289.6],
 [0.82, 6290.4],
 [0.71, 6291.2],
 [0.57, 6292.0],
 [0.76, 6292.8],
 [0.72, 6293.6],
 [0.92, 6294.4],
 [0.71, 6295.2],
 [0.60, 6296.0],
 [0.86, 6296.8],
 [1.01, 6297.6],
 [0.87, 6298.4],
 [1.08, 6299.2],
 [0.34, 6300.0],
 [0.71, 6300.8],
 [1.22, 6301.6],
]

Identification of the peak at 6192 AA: H-beta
